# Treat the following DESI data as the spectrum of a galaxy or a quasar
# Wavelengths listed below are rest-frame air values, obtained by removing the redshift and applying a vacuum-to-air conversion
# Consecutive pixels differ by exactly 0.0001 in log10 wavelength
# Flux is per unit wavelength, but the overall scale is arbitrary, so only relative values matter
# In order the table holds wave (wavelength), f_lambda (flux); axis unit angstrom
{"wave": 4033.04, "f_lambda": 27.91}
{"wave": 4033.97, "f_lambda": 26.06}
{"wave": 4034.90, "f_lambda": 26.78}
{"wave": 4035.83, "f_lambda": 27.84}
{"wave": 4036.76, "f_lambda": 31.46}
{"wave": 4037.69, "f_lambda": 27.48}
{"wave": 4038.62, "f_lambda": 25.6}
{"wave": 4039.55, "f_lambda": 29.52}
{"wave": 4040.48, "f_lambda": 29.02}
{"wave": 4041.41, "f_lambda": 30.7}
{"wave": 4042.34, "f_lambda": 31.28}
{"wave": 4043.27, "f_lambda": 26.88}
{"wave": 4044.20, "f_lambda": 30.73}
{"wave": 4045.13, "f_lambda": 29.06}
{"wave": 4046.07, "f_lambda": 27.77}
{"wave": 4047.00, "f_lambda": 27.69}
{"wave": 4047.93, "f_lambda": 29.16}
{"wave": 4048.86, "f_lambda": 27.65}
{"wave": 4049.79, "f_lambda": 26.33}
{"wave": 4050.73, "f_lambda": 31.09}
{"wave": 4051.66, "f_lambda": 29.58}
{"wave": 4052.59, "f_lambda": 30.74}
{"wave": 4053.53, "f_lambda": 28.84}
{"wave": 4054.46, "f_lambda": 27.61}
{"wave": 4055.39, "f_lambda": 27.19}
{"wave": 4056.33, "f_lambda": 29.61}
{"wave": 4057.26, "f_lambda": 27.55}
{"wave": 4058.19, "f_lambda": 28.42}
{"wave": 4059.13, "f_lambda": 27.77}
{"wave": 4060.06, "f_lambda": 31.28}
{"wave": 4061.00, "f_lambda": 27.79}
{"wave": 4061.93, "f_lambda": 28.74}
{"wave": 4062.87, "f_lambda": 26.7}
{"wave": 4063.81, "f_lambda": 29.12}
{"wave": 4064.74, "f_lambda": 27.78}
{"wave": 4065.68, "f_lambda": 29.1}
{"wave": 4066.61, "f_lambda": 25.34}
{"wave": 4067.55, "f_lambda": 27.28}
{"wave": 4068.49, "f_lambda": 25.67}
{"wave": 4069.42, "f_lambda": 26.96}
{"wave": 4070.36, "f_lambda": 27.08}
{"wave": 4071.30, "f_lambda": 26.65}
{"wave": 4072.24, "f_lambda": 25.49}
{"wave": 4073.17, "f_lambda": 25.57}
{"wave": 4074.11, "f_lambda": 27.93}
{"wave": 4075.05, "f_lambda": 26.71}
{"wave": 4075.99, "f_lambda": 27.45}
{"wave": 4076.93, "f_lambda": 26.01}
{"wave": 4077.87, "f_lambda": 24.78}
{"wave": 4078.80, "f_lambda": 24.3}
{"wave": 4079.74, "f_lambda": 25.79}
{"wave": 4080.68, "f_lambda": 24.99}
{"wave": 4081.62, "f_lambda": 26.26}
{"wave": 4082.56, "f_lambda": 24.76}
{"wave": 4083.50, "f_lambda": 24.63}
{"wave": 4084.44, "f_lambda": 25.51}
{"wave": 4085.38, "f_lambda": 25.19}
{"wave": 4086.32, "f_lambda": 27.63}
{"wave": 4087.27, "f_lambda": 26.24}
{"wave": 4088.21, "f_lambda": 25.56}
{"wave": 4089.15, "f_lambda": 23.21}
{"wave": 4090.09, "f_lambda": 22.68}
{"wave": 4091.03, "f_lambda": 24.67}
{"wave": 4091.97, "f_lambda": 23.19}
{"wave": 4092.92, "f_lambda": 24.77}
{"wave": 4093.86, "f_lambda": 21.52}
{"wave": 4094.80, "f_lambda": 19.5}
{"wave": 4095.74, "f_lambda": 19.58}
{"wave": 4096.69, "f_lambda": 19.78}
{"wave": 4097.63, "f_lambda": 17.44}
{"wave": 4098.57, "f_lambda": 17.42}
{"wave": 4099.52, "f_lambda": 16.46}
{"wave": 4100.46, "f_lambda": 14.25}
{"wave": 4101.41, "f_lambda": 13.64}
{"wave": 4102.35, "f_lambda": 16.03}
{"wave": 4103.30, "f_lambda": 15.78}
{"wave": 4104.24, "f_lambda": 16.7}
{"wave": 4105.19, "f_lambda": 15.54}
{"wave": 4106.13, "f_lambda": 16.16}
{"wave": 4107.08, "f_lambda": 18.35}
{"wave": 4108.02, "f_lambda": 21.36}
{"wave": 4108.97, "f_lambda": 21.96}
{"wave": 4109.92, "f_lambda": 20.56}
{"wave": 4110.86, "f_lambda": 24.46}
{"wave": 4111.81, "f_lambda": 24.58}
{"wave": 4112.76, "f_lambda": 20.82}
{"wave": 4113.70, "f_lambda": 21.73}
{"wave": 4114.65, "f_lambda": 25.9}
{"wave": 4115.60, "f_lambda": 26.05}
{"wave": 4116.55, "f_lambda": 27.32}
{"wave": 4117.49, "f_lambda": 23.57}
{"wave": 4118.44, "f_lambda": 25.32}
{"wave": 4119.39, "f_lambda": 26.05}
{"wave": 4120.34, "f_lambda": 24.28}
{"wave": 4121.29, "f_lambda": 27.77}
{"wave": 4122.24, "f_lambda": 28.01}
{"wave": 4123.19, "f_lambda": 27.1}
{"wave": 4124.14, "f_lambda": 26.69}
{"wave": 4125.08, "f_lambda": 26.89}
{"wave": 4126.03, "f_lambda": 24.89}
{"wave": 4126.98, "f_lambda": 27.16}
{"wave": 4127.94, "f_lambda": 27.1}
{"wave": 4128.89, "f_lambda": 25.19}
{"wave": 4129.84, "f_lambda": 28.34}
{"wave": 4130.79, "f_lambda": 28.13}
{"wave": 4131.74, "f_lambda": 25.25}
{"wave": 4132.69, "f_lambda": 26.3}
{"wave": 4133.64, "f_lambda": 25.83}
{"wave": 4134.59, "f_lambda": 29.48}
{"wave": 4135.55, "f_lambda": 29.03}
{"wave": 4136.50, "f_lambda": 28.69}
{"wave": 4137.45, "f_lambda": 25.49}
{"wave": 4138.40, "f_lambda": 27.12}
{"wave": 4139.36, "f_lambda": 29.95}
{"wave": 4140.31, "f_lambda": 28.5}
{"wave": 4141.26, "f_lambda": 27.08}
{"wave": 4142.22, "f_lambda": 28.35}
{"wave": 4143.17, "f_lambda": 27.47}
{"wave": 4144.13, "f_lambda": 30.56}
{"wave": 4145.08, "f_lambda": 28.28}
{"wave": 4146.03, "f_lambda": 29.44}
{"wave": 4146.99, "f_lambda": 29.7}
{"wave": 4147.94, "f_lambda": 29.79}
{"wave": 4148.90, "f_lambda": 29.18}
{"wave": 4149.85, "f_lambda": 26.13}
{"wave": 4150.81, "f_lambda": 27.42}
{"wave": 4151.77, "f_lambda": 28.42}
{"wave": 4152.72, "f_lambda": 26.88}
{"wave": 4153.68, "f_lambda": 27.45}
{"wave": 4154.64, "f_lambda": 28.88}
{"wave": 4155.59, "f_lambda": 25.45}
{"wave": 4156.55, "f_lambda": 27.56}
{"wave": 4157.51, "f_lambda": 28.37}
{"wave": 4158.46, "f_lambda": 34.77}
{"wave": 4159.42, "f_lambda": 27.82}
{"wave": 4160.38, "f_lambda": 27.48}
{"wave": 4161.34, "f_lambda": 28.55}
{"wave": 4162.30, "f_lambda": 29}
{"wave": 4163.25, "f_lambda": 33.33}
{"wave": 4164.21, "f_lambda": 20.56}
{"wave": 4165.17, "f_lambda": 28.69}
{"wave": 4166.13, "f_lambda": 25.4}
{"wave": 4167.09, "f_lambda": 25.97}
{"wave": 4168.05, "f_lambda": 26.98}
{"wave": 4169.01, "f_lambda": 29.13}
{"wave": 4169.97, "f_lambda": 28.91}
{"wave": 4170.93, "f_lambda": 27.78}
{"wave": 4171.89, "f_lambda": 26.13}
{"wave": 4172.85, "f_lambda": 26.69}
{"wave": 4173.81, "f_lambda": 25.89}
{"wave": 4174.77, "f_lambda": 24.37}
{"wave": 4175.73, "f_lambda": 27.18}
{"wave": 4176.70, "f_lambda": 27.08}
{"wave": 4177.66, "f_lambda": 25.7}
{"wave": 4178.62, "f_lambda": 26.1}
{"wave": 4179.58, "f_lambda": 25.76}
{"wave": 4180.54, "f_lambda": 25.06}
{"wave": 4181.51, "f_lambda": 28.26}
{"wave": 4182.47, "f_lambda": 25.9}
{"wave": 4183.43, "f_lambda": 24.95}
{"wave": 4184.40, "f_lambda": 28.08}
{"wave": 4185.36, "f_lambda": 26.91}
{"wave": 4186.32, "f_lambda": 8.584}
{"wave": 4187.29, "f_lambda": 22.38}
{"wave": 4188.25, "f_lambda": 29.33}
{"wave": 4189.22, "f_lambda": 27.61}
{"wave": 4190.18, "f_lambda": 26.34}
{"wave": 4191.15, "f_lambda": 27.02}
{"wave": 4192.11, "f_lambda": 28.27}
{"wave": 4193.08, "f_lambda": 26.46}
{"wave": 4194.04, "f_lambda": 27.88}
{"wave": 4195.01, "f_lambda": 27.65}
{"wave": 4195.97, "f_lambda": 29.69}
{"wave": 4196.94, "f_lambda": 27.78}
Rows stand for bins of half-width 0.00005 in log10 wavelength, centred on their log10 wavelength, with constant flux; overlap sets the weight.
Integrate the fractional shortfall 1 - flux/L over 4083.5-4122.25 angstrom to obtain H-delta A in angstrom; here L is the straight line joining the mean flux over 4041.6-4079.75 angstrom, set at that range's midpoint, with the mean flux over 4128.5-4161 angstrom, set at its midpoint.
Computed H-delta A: 8.5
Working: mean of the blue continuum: 27.8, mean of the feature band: 21.8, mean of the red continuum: 28.1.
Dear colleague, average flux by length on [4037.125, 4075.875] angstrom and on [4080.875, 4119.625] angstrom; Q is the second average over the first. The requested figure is 0.8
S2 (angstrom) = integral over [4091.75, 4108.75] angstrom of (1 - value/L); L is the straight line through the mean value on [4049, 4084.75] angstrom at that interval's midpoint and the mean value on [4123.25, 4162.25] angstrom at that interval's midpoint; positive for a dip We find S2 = 5.8 angstrom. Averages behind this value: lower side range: 27.2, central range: 18.2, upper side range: 27.9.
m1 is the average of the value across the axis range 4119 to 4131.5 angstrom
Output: 26.7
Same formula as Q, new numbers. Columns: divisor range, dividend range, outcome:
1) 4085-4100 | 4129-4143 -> 1.25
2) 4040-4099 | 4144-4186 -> 1.04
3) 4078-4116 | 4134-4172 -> 1.30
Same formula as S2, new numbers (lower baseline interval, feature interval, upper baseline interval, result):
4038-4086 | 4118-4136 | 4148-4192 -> 0.2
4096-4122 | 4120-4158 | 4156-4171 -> -4.4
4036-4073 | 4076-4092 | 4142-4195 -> 1.6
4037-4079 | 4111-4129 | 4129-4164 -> 1.6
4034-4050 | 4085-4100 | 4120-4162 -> 3.2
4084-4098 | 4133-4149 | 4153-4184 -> -1.7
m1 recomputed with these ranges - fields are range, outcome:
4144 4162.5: 28.5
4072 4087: 25.8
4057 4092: 26.4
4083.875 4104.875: 20.7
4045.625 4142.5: 25.1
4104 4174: 26.4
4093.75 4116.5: 19.5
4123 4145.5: 27.5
